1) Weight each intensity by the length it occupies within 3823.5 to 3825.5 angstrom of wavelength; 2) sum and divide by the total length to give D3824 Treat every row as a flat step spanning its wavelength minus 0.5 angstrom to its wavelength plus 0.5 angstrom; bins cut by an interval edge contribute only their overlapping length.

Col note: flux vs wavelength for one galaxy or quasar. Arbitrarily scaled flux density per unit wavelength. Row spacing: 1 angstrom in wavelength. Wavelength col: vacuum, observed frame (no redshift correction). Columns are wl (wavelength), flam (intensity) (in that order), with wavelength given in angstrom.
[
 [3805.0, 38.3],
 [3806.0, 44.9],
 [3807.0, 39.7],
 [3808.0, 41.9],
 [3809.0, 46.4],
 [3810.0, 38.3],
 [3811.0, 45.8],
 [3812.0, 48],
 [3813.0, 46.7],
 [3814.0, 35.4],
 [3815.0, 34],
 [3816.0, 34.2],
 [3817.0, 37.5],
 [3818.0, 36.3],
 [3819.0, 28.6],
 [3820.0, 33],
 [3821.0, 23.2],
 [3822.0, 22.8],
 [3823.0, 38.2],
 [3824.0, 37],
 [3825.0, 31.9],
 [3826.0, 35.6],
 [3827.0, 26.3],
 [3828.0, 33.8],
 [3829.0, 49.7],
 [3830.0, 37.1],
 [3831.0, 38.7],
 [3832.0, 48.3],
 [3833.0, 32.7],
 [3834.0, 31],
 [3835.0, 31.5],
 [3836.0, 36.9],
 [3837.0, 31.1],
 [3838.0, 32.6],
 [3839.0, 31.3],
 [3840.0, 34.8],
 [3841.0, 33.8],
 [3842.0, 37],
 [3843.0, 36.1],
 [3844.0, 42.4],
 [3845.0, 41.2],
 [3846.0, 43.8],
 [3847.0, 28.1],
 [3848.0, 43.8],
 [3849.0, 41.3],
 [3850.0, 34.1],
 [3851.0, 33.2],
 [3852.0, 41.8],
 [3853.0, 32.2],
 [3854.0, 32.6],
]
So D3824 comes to 34.5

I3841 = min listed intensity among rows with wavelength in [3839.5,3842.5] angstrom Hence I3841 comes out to 33.8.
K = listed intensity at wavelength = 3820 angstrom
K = 33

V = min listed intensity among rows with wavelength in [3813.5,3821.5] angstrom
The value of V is 23.2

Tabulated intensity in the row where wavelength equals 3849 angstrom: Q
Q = 41.3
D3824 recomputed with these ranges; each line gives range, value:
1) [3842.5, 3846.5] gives 40.9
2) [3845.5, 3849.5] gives 39.2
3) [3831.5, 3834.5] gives 37.3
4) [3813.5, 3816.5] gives 34.5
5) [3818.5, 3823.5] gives 29.2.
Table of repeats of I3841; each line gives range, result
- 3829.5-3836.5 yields 31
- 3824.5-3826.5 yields 31.9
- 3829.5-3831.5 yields 37.1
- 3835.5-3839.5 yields 31.1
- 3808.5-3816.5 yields 34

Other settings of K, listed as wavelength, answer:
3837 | 31.1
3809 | 46.4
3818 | 36.3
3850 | 34.1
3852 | 41.8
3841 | 33.8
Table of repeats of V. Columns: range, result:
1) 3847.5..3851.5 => 33.2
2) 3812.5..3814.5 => 35.4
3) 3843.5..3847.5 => 28.1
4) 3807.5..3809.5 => 41.9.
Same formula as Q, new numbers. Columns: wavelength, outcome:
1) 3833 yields 32.7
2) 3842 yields 37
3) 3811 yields 45.8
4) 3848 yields 43.8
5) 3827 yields 26.3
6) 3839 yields 31.3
